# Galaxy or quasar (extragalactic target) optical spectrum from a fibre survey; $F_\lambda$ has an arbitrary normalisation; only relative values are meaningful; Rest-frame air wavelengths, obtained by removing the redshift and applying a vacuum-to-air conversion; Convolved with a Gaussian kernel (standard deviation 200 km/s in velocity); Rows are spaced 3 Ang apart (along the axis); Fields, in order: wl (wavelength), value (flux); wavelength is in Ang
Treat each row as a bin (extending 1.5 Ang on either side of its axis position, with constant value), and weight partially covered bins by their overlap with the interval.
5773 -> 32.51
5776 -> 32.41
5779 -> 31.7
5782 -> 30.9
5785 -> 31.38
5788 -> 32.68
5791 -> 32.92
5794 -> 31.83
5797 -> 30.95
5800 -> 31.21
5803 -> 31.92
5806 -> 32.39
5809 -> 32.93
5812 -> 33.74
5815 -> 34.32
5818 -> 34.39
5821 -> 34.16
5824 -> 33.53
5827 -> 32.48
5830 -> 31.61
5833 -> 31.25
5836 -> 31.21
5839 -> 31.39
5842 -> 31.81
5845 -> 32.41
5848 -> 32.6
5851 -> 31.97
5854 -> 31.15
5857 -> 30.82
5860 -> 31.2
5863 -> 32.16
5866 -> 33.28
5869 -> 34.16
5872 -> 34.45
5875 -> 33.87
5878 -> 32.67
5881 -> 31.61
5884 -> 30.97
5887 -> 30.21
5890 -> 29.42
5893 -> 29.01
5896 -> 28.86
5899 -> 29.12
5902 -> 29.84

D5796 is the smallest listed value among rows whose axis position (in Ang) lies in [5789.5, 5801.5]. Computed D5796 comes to 30.95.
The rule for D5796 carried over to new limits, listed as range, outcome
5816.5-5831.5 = 31.61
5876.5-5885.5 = 30.97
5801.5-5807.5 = 31.92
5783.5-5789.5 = 31.38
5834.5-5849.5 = 31.21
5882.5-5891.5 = 29.42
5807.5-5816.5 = 32.93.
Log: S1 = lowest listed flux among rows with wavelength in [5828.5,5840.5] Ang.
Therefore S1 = 31.21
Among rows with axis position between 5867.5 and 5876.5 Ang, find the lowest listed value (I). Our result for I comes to 33.87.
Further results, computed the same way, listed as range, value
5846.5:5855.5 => 31.15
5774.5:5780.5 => 31.7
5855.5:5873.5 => 30.82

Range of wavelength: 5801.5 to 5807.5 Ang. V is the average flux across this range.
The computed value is 32.2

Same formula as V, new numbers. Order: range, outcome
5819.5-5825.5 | 33.8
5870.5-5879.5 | 33.7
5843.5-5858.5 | 31.8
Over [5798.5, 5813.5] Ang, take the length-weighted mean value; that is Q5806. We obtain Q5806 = 32.4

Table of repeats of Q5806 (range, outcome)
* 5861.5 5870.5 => 33.2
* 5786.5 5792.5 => 32.8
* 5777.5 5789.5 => 31.7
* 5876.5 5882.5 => 32.1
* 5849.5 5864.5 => 31.5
